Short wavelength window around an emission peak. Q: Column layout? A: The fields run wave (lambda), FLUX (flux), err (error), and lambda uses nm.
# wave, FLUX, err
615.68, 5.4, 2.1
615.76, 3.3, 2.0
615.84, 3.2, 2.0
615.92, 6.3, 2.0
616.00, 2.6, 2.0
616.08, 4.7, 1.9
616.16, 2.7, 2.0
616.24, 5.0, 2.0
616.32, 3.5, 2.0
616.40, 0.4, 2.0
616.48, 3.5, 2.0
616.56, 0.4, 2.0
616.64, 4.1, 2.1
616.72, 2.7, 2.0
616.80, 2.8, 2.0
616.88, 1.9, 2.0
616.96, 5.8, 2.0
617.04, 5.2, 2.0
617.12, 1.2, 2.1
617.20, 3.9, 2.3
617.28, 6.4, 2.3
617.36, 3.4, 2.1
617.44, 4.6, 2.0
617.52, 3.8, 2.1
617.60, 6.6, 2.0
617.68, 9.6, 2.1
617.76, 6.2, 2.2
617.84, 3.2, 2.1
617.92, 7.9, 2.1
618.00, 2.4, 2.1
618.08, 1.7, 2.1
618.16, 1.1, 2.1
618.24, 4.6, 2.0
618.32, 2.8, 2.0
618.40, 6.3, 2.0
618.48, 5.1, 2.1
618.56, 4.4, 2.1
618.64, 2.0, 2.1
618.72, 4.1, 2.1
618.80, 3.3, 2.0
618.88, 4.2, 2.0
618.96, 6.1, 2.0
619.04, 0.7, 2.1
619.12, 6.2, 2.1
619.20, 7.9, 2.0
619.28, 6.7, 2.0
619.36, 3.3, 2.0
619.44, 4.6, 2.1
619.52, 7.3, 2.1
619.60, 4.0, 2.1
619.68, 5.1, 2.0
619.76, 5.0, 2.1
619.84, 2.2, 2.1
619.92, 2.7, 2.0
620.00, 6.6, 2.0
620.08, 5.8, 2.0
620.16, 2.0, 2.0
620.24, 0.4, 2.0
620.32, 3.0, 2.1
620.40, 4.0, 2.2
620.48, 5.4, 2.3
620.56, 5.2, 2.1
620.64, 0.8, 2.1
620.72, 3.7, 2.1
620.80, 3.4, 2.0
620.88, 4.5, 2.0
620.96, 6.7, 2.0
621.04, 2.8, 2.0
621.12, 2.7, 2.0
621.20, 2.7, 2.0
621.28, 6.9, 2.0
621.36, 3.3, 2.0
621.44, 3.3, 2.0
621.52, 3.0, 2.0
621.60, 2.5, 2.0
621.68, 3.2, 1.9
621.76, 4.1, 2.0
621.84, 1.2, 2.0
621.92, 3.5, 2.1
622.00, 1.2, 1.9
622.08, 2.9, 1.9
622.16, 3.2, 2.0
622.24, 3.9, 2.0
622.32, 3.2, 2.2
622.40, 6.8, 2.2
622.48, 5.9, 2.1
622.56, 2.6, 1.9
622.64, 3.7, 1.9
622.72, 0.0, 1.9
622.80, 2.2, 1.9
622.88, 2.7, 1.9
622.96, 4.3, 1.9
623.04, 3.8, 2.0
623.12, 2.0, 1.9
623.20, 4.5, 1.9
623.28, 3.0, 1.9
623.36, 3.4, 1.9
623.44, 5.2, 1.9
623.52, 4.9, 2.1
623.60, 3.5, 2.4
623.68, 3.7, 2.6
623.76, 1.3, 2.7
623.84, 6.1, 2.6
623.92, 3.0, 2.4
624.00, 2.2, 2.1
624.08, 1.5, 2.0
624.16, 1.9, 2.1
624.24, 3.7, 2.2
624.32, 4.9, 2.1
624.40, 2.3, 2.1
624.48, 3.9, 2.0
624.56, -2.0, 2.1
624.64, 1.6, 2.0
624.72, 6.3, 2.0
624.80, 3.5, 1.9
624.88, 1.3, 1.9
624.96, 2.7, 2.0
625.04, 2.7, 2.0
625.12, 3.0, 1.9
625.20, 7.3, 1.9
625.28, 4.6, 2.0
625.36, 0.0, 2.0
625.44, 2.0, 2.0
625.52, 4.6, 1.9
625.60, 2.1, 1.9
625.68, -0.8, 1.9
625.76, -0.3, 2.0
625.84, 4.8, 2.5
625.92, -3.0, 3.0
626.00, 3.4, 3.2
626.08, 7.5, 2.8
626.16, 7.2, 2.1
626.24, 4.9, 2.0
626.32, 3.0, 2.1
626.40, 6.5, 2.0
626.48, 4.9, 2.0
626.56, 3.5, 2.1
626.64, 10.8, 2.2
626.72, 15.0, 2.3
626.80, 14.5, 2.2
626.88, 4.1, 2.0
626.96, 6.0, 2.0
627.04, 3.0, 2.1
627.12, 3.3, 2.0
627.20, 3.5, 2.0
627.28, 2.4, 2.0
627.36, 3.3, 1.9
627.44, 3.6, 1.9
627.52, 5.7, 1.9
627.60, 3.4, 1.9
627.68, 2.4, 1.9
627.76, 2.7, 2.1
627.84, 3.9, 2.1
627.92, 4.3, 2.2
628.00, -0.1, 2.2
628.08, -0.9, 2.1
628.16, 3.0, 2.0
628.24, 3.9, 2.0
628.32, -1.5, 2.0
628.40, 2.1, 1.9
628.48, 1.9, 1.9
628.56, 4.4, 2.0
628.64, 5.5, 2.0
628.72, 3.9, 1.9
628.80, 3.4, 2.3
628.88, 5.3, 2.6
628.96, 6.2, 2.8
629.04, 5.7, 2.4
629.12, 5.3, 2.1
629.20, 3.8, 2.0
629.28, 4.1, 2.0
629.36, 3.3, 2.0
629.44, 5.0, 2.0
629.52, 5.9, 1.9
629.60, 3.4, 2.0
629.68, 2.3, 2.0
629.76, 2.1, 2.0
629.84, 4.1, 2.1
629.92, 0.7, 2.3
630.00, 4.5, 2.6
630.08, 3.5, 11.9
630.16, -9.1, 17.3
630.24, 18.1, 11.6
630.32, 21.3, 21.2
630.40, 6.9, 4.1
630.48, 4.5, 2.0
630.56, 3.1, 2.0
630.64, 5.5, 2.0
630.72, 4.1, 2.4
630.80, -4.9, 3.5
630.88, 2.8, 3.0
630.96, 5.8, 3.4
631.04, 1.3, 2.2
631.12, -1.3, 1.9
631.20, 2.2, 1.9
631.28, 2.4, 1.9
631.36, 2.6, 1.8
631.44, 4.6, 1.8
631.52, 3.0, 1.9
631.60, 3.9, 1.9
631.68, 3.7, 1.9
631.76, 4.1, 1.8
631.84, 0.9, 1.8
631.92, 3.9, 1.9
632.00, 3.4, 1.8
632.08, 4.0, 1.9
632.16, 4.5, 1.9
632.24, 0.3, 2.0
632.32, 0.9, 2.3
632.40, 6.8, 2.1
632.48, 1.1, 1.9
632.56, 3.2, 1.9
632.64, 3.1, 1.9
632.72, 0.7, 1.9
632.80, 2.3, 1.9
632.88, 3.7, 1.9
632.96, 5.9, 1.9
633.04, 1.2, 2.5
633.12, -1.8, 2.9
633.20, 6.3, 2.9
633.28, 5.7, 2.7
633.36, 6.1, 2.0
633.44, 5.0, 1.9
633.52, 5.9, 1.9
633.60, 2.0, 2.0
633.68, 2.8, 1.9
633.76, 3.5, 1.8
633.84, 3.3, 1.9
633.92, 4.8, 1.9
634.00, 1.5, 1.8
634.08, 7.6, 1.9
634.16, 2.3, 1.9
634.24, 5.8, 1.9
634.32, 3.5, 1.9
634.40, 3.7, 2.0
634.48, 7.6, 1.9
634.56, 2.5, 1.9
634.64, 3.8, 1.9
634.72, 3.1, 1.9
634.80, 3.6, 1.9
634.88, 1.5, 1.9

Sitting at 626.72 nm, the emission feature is H-beta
